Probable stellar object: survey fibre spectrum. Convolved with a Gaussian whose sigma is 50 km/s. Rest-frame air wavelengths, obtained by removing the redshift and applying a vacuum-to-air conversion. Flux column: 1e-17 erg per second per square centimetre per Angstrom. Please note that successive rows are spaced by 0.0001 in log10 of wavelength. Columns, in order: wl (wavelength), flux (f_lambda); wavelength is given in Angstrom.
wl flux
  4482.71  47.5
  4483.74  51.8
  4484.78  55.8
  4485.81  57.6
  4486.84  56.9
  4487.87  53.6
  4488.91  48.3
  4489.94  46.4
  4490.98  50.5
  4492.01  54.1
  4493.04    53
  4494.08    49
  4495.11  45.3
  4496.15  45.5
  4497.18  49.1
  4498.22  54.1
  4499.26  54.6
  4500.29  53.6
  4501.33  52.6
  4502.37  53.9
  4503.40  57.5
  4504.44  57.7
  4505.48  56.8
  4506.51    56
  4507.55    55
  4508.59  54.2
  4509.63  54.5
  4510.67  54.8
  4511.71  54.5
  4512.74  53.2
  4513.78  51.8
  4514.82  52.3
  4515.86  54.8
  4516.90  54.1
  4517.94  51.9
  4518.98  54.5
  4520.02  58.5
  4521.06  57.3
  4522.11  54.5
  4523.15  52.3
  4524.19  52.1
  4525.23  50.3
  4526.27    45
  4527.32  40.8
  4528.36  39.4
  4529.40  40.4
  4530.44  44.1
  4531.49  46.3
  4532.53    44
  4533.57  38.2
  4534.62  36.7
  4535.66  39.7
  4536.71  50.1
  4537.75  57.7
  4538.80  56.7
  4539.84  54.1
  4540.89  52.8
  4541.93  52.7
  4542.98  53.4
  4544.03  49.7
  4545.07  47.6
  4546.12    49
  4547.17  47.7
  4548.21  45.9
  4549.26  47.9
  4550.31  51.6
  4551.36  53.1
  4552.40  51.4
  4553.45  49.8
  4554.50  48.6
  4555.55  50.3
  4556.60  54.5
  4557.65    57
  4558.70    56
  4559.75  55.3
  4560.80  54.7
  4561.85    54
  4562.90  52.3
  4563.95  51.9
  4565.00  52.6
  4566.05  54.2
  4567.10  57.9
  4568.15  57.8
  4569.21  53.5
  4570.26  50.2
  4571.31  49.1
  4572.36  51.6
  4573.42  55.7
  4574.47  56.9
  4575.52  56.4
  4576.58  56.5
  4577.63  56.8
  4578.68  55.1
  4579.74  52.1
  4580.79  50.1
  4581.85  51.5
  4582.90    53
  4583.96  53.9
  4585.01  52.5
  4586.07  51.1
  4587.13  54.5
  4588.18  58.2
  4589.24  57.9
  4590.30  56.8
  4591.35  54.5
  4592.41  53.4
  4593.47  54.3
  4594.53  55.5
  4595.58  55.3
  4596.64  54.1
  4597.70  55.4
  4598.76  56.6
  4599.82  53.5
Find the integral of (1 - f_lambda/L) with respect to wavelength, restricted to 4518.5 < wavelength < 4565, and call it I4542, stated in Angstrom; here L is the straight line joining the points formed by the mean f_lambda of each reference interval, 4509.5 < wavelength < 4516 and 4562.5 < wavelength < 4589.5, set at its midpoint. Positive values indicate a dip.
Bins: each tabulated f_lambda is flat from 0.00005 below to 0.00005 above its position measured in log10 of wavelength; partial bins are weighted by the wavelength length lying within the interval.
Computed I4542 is 3.2 Angstrom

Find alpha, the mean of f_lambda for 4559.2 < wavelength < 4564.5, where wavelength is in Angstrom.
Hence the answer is 53.7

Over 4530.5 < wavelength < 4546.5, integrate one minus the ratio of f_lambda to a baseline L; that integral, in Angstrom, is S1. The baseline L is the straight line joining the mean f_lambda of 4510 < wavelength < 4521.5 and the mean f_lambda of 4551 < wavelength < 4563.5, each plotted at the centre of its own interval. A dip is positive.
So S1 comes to 1.6 Angstrom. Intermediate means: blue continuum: 54.3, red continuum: 53.1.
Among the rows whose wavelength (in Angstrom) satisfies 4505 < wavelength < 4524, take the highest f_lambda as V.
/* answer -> 58.5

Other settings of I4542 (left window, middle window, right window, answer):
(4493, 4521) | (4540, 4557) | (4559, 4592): 1.1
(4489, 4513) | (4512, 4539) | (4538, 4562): 1.7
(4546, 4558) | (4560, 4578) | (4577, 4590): -0.6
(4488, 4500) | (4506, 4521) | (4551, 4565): -1.0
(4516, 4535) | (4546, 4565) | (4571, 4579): 0.2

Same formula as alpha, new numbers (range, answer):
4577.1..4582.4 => 53.2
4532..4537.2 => 41.7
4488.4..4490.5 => 47.4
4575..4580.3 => 55.3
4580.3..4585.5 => 52.2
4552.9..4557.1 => 50.7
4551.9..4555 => 49.9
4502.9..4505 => 57.4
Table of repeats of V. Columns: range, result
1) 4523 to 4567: 57.7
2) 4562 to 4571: 57.9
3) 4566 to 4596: 58.2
